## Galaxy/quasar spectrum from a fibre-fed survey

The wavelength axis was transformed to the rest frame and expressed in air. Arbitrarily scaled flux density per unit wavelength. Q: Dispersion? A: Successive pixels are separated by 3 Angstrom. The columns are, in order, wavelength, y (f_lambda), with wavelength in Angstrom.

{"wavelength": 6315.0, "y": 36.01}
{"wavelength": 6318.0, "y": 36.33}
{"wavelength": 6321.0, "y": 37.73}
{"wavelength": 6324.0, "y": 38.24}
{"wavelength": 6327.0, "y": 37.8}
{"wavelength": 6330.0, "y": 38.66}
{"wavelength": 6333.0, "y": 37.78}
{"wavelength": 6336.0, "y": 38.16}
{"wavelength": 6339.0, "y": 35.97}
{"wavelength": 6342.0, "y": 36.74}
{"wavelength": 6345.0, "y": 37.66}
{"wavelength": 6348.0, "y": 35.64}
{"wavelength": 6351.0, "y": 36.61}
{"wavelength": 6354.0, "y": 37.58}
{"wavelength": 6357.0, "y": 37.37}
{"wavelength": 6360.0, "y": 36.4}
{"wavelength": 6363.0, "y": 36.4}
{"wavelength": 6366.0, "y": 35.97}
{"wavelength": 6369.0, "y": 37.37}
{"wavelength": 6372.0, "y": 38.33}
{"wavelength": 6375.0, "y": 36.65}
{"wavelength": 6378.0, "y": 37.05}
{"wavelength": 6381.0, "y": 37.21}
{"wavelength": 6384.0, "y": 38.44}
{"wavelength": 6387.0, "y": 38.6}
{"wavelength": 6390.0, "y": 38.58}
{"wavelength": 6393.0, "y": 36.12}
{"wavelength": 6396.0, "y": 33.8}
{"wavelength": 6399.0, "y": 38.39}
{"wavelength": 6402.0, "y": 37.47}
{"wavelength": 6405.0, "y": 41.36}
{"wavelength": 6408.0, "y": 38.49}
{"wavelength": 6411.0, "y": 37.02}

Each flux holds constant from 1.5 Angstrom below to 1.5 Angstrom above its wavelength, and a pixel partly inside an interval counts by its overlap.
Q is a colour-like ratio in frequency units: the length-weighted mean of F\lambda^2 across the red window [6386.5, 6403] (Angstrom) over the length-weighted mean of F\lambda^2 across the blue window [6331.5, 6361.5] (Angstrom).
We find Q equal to 1.02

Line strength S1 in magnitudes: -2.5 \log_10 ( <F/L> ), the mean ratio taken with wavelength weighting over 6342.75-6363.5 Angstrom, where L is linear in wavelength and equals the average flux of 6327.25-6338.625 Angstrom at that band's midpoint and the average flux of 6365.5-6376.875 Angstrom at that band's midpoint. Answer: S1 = 0.02 mag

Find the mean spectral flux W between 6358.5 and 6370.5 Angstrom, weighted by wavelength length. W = 36.5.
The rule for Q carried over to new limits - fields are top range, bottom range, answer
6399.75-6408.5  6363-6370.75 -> 1.08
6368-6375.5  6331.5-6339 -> 1.01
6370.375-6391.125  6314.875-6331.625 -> 1.02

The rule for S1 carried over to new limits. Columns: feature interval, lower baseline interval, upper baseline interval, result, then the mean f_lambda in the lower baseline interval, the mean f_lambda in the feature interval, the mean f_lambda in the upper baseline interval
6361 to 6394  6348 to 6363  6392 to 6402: -0.02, 36.8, 37.3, 36.3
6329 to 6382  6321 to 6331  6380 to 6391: 0.03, 38.1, 37.1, 38.2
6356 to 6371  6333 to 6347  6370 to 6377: 0.02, 37.1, 36.7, 37.4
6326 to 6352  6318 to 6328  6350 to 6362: 0.00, 37.7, 37.2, 37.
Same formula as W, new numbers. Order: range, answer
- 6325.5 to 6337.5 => 38.1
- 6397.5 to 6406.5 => 39.1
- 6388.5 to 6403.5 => 36.9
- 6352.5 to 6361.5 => 37.1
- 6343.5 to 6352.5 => 36.6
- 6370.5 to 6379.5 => 37.3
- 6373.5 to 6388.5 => 37.6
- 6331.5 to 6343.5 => 37.2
